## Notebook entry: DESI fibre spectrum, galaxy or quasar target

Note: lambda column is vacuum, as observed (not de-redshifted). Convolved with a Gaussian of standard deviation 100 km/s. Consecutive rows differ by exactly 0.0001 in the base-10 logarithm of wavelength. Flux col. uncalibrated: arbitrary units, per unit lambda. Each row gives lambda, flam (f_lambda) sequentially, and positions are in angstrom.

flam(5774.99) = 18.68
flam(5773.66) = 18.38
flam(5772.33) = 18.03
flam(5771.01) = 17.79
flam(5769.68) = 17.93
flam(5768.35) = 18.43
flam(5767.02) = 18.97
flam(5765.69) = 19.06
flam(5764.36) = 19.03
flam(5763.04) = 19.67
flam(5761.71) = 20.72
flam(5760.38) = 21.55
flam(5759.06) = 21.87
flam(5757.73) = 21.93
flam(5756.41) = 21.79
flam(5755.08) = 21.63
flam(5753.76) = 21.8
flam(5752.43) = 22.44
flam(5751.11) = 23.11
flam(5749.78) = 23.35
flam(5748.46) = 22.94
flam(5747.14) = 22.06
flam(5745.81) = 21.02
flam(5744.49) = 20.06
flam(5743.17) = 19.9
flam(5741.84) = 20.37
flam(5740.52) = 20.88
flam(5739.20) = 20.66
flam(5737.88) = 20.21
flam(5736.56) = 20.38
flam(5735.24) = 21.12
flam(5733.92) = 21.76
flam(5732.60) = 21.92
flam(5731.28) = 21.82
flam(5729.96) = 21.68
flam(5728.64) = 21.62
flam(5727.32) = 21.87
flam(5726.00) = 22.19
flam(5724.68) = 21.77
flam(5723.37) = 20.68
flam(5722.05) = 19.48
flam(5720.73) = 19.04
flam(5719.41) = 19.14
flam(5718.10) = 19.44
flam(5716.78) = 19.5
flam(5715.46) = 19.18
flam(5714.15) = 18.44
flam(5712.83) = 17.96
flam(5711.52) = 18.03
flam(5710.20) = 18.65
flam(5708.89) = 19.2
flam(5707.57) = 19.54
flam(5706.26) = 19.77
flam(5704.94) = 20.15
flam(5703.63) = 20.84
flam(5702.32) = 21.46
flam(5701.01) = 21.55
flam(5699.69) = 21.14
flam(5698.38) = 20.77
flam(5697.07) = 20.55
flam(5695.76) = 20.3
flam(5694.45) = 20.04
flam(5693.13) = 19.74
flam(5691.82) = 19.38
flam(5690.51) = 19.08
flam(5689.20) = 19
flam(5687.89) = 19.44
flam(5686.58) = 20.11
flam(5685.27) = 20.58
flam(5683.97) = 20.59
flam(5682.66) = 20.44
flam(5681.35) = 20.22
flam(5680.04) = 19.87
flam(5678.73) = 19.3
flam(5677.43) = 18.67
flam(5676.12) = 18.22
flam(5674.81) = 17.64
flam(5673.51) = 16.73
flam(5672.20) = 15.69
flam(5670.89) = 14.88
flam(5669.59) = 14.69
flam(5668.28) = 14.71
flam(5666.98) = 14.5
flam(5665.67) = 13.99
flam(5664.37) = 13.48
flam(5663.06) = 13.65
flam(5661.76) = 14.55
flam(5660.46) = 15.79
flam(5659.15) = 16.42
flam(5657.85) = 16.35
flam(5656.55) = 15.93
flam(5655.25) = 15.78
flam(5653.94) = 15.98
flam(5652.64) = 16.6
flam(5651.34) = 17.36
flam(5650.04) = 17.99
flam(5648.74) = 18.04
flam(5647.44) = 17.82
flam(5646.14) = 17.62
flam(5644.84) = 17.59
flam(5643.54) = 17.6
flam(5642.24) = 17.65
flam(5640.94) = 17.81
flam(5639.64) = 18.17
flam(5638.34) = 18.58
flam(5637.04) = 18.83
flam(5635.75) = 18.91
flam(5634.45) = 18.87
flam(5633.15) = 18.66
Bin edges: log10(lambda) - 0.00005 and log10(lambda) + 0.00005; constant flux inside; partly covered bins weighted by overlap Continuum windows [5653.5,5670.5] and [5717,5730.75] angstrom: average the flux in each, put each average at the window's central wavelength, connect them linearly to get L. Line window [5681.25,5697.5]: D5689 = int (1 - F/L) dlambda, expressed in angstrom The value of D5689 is -2.2 angstrom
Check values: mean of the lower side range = 15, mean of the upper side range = 20.7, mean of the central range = 19.9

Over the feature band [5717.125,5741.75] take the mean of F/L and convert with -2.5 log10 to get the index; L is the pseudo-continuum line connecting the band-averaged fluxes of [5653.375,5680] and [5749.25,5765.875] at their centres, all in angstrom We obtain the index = -0.06 mag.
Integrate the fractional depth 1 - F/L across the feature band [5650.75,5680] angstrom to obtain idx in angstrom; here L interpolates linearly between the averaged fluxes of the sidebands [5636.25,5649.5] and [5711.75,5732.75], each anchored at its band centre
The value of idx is 4.1 angstrom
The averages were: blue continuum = 18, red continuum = 20.3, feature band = 16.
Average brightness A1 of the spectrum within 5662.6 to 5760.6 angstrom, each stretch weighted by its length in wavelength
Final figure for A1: 19.8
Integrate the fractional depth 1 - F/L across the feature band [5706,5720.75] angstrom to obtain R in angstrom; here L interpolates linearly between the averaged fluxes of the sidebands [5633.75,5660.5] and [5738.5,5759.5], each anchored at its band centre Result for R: 0.87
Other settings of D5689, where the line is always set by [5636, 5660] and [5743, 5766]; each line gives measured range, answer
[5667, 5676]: 1.2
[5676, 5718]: -1.2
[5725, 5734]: -0.6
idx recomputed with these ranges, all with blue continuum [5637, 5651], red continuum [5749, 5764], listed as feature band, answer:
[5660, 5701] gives 2.4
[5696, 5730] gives 0.3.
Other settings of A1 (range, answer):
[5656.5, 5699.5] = 17.8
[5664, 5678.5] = 15.9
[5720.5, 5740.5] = 21.1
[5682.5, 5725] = 19.8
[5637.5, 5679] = 16.5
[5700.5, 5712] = 19.9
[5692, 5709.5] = 20.4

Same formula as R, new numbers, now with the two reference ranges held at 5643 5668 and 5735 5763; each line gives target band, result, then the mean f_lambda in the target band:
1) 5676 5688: -1.50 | 19.8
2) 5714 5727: -0.13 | 20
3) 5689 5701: -1.15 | 20.1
